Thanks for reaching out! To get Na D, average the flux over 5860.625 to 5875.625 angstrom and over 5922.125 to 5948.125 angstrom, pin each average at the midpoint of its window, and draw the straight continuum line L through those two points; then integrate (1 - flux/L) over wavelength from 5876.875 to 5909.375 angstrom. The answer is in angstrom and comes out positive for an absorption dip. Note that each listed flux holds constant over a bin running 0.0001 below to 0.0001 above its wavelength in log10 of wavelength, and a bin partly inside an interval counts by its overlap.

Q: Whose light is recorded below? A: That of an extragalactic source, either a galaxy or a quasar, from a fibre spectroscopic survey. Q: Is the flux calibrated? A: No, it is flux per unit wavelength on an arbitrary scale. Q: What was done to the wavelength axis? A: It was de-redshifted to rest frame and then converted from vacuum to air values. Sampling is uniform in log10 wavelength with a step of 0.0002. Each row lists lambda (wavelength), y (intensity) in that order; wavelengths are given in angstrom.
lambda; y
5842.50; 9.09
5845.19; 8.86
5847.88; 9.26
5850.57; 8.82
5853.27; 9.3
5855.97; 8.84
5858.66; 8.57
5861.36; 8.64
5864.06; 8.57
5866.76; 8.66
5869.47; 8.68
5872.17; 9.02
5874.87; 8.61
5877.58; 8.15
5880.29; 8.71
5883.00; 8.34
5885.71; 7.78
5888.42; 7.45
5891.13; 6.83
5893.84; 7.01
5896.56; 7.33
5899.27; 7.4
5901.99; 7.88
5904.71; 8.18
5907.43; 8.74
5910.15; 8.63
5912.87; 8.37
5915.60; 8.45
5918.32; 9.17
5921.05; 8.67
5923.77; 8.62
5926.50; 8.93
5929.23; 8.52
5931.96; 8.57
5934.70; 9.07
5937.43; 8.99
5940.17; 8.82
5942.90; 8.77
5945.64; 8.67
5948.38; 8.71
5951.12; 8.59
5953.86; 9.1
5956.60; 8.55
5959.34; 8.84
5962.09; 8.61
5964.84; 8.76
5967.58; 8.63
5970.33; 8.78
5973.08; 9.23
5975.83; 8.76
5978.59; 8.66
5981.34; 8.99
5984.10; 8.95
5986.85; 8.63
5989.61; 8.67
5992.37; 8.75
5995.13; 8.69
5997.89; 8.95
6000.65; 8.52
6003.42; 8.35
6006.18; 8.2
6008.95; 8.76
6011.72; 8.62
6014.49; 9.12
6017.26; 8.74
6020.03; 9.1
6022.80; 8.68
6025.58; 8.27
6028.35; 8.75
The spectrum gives 3.4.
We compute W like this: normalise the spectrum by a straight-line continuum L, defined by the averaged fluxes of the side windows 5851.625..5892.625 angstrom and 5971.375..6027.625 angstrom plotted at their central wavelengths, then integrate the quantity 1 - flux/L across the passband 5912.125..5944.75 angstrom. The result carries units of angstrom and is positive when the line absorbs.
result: -0.8 angstrom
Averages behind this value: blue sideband 8.41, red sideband 8.73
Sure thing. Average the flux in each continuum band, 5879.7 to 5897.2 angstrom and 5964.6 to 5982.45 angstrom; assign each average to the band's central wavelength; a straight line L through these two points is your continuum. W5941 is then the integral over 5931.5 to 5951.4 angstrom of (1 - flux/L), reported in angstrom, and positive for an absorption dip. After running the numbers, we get -1.01 angstrom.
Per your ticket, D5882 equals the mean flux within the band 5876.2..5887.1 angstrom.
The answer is 8.24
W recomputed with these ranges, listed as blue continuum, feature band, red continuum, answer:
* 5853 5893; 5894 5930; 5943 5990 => 0.9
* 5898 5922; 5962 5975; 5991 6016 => -0.4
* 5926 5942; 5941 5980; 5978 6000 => 0.2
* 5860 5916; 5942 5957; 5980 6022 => -0.5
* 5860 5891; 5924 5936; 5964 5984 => -0.2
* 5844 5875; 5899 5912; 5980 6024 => 0.8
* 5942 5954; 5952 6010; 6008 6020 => 0.4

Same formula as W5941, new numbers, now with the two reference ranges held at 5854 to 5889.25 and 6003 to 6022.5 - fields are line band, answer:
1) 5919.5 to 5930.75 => -0.2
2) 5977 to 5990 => -0.2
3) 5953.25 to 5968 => -0.2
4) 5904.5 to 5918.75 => 0.0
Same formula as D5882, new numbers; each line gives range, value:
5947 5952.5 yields 8.65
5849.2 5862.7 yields 8.84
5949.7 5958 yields 8.75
